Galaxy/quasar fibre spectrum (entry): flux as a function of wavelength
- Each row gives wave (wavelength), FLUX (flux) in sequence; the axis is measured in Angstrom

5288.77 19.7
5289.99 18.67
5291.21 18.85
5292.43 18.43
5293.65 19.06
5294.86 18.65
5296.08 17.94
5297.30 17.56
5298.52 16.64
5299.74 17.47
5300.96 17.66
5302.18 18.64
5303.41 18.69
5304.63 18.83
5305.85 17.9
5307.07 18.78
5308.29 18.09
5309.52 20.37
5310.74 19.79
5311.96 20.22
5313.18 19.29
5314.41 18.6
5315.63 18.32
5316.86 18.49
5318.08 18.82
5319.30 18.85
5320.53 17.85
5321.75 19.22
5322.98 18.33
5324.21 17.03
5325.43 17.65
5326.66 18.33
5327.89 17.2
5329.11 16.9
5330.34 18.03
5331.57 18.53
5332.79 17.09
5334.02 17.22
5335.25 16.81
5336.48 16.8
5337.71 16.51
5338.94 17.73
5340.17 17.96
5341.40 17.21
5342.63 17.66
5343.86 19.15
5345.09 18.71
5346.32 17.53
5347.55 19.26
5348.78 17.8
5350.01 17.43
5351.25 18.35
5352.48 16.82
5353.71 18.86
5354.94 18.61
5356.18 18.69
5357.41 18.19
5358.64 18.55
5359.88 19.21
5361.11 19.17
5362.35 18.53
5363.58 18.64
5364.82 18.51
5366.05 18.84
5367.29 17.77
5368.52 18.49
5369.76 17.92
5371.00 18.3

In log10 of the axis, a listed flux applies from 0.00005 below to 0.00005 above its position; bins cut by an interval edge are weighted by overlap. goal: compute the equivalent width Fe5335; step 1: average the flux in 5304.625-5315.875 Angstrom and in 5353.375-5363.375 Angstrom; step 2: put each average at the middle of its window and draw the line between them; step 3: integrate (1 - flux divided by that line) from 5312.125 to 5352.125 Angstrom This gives 2.0 Angstrom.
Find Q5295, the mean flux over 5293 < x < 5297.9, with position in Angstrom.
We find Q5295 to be 18.3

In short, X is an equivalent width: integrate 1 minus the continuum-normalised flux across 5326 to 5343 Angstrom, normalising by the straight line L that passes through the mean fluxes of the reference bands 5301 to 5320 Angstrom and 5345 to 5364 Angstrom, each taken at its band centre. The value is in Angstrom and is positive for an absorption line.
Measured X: 1.08 Angstrom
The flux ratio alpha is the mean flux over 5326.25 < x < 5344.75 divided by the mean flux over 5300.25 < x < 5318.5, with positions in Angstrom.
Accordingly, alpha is 0.93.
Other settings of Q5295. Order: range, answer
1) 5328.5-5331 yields 17.5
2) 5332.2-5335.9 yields 17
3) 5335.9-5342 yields 17.2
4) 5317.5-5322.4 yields 18.7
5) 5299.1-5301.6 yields 17.6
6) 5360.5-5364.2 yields 18.8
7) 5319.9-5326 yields 18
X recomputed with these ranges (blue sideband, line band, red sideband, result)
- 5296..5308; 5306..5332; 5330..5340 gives -1.2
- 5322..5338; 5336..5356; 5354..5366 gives 0.2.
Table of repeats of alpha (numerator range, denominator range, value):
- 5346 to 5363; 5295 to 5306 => 1.02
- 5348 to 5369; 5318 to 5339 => 1.04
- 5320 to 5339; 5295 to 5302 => 1.00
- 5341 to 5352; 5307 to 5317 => 0.95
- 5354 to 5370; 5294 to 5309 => 1.03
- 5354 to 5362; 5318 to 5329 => 1.04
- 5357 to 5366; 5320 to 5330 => 1.05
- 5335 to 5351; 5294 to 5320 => 0.96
